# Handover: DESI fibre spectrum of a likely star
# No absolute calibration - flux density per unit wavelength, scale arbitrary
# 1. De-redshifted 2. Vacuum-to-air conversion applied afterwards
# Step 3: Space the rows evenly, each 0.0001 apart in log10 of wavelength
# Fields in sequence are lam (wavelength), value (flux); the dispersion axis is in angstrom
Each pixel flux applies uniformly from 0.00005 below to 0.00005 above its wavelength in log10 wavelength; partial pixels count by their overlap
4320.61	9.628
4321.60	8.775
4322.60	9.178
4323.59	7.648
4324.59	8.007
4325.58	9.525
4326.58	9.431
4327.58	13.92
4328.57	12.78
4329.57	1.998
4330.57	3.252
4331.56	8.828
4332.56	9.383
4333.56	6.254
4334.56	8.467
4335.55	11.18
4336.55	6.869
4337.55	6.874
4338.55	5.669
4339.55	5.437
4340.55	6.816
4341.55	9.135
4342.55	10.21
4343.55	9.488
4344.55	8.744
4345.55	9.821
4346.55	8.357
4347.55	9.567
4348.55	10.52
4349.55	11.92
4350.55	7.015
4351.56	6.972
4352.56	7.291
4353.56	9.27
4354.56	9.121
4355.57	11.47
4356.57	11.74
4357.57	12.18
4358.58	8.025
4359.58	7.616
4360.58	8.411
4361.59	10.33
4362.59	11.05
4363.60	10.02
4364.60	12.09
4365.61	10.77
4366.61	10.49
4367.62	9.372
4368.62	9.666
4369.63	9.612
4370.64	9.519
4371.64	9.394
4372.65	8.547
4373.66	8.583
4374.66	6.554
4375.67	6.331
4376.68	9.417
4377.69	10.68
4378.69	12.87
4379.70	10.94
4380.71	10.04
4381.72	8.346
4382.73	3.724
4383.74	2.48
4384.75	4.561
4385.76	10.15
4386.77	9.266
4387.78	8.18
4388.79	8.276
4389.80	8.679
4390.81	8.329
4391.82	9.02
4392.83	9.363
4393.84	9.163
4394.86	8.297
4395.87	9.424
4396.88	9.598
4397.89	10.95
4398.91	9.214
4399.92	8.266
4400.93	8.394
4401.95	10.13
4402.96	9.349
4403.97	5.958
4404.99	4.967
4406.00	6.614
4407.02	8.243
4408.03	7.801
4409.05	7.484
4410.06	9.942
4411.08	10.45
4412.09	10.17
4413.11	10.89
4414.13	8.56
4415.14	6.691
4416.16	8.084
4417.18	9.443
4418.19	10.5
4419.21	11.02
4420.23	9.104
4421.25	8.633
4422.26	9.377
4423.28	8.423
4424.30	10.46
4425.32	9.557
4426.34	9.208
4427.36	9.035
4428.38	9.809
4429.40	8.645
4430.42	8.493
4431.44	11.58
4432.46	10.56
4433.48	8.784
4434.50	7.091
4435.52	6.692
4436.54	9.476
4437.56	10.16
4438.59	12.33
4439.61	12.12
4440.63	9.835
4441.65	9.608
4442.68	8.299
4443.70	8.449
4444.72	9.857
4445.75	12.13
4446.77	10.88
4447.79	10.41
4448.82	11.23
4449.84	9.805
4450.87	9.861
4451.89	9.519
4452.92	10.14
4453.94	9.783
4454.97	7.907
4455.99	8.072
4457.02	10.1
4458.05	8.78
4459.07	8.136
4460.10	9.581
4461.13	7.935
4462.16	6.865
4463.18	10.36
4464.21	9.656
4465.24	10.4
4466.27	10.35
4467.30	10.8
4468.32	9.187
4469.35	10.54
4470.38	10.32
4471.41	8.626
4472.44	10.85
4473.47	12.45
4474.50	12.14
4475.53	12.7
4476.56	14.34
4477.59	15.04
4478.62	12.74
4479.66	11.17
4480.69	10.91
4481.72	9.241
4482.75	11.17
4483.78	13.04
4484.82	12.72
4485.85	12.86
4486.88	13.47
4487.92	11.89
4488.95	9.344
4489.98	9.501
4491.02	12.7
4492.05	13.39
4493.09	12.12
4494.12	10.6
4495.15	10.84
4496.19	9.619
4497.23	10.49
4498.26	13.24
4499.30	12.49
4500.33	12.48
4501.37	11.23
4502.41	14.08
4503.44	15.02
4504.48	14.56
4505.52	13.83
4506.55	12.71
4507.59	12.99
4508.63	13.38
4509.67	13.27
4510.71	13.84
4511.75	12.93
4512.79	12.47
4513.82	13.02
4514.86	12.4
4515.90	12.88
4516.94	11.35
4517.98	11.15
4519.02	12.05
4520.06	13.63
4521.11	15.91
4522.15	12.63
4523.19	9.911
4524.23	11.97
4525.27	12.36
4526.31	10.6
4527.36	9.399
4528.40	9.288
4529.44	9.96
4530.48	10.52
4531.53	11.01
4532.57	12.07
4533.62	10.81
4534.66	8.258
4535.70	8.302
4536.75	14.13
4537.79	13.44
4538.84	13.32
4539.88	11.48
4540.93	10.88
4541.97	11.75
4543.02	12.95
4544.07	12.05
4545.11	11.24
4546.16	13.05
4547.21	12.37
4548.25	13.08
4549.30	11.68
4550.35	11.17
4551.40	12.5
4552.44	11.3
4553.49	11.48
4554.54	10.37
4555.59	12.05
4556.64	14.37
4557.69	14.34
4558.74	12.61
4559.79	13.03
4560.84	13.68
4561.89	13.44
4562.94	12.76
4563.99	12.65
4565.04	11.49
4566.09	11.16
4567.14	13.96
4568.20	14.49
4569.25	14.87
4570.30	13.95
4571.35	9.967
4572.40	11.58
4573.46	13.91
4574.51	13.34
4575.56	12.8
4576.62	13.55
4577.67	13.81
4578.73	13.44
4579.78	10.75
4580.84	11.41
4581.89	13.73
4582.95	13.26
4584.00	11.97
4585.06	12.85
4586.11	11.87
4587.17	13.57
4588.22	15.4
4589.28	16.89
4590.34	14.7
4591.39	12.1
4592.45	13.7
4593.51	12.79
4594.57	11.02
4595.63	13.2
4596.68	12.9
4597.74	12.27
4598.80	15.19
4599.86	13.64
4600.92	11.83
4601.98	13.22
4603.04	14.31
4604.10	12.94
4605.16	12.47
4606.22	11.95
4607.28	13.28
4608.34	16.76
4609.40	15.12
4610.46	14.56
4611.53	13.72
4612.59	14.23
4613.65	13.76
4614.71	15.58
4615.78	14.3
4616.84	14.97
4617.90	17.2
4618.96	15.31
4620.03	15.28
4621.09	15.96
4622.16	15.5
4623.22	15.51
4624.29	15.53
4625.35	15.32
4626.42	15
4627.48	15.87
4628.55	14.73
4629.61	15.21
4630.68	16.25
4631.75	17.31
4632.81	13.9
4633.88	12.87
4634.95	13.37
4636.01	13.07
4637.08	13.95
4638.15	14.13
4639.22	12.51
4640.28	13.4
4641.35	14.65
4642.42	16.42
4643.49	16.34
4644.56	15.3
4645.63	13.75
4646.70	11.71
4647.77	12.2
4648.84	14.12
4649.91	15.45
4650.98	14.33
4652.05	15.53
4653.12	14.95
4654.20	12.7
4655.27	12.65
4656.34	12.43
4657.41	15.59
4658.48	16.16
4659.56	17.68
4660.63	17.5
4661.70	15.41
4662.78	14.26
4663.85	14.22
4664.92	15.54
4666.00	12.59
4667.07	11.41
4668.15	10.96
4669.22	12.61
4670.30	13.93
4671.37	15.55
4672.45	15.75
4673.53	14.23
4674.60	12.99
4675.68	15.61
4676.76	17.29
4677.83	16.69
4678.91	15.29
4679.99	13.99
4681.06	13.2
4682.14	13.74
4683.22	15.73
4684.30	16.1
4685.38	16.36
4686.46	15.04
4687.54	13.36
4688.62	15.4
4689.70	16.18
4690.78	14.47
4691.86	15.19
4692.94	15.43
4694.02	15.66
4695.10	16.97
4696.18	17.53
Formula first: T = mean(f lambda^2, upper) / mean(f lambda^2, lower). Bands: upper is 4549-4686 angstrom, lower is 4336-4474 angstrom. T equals 1.67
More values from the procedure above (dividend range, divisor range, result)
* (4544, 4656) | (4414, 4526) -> 1.33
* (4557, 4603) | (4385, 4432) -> 1.58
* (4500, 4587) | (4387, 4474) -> 1.40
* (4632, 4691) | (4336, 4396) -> 1.86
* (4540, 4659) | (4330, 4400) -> 1.72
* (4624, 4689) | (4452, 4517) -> 1.37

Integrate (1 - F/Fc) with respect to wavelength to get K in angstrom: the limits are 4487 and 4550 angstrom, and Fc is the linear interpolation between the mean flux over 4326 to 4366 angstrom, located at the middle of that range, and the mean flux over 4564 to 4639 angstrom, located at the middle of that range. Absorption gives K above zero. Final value 1.2 angstrom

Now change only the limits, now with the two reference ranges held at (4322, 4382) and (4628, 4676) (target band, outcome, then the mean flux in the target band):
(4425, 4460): 3.4 angstrom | 9.6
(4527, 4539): 1.4 angstrom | 10.8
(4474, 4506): -2.1 angstrom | 12.2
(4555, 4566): -0.2 angstrom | 13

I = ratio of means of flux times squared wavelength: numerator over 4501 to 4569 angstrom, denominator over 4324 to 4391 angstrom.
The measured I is 1.51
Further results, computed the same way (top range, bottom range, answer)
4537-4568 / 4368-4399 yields 1.55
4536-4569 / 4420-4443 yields 1.40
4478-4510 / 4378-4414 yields 1.48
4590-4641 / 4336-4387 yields 1.79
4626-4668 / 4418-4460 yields 1.65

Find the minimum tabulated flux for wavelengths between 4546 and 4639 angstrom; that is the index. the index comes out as 9.967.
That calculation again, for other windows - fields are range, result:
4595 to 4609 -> 11.83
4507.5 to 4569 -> 8.258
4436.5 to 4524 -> 6.865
